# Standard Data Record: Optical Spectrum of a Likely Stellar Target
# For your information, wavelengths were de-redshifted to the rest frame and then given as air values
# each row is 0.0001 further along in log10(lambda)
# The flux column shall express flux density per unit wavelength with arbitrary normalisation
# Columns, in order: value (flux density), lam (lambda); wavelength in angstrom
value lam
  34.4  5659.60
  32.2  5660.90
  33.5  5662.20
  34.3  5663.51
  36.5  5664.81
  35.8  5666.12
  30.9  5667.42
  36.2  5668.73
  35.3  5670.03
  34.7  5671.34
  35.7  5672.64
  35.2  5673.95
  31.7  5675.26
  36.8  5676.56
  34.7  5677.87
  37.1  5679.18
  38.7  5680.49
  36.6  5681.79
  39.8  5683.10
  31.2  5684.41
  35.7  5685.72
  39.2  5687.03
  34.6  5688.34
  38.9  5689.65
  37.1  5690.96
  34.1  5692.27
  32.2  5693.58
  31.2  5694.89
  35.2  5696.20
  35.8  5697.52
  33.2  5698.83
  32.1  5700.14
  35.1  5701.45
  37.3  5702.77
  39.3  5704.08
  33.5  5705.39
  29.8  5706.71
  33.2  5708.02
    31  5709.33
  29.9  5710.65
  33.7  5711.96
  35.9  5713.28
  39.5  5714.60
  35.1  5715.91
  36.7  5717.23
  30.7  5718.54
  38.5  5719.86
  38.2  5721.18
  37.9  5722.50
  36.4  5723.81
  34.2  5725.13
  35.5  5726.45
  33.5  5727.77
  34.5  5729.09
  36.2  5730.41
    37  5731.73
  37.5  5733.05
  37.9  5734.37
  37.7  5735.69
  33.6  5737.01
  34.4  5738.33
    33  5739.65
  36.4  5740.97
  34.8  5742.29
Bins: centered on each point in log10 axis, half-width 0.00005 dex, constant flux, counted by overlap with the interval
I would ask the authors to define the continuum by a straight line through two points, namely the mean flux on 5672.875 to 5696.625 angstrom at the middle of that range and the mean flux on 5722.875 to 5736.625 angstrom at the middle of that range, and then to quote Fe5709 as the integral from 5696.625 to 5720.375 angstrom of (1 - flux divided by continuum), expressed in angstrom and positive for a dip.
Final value 0.91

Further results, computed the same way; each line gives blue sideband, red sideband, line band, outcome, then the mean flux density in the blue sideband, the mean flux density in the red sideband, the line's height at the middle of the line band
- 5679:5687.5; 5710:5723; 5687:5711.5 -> 1.4 angstrom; 36.8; 35.6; 36.2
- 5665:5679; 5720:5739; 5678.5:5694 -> -0.5 angstrom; 34.8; 36.1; 35.1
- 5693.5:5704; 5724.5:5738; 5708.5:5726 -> 0.0 angstrom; 34.4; 35.7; 35.2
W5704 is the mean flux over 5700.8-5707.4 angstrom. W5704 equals 35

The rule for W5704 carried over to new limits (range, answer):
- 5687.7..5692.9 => 36.2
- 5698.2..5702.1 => 33.5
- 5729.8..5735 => 37.2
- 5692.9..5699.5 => 33.5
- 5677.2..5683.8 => 37.3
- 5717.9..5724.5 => 36.3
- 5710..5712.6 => 31.9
